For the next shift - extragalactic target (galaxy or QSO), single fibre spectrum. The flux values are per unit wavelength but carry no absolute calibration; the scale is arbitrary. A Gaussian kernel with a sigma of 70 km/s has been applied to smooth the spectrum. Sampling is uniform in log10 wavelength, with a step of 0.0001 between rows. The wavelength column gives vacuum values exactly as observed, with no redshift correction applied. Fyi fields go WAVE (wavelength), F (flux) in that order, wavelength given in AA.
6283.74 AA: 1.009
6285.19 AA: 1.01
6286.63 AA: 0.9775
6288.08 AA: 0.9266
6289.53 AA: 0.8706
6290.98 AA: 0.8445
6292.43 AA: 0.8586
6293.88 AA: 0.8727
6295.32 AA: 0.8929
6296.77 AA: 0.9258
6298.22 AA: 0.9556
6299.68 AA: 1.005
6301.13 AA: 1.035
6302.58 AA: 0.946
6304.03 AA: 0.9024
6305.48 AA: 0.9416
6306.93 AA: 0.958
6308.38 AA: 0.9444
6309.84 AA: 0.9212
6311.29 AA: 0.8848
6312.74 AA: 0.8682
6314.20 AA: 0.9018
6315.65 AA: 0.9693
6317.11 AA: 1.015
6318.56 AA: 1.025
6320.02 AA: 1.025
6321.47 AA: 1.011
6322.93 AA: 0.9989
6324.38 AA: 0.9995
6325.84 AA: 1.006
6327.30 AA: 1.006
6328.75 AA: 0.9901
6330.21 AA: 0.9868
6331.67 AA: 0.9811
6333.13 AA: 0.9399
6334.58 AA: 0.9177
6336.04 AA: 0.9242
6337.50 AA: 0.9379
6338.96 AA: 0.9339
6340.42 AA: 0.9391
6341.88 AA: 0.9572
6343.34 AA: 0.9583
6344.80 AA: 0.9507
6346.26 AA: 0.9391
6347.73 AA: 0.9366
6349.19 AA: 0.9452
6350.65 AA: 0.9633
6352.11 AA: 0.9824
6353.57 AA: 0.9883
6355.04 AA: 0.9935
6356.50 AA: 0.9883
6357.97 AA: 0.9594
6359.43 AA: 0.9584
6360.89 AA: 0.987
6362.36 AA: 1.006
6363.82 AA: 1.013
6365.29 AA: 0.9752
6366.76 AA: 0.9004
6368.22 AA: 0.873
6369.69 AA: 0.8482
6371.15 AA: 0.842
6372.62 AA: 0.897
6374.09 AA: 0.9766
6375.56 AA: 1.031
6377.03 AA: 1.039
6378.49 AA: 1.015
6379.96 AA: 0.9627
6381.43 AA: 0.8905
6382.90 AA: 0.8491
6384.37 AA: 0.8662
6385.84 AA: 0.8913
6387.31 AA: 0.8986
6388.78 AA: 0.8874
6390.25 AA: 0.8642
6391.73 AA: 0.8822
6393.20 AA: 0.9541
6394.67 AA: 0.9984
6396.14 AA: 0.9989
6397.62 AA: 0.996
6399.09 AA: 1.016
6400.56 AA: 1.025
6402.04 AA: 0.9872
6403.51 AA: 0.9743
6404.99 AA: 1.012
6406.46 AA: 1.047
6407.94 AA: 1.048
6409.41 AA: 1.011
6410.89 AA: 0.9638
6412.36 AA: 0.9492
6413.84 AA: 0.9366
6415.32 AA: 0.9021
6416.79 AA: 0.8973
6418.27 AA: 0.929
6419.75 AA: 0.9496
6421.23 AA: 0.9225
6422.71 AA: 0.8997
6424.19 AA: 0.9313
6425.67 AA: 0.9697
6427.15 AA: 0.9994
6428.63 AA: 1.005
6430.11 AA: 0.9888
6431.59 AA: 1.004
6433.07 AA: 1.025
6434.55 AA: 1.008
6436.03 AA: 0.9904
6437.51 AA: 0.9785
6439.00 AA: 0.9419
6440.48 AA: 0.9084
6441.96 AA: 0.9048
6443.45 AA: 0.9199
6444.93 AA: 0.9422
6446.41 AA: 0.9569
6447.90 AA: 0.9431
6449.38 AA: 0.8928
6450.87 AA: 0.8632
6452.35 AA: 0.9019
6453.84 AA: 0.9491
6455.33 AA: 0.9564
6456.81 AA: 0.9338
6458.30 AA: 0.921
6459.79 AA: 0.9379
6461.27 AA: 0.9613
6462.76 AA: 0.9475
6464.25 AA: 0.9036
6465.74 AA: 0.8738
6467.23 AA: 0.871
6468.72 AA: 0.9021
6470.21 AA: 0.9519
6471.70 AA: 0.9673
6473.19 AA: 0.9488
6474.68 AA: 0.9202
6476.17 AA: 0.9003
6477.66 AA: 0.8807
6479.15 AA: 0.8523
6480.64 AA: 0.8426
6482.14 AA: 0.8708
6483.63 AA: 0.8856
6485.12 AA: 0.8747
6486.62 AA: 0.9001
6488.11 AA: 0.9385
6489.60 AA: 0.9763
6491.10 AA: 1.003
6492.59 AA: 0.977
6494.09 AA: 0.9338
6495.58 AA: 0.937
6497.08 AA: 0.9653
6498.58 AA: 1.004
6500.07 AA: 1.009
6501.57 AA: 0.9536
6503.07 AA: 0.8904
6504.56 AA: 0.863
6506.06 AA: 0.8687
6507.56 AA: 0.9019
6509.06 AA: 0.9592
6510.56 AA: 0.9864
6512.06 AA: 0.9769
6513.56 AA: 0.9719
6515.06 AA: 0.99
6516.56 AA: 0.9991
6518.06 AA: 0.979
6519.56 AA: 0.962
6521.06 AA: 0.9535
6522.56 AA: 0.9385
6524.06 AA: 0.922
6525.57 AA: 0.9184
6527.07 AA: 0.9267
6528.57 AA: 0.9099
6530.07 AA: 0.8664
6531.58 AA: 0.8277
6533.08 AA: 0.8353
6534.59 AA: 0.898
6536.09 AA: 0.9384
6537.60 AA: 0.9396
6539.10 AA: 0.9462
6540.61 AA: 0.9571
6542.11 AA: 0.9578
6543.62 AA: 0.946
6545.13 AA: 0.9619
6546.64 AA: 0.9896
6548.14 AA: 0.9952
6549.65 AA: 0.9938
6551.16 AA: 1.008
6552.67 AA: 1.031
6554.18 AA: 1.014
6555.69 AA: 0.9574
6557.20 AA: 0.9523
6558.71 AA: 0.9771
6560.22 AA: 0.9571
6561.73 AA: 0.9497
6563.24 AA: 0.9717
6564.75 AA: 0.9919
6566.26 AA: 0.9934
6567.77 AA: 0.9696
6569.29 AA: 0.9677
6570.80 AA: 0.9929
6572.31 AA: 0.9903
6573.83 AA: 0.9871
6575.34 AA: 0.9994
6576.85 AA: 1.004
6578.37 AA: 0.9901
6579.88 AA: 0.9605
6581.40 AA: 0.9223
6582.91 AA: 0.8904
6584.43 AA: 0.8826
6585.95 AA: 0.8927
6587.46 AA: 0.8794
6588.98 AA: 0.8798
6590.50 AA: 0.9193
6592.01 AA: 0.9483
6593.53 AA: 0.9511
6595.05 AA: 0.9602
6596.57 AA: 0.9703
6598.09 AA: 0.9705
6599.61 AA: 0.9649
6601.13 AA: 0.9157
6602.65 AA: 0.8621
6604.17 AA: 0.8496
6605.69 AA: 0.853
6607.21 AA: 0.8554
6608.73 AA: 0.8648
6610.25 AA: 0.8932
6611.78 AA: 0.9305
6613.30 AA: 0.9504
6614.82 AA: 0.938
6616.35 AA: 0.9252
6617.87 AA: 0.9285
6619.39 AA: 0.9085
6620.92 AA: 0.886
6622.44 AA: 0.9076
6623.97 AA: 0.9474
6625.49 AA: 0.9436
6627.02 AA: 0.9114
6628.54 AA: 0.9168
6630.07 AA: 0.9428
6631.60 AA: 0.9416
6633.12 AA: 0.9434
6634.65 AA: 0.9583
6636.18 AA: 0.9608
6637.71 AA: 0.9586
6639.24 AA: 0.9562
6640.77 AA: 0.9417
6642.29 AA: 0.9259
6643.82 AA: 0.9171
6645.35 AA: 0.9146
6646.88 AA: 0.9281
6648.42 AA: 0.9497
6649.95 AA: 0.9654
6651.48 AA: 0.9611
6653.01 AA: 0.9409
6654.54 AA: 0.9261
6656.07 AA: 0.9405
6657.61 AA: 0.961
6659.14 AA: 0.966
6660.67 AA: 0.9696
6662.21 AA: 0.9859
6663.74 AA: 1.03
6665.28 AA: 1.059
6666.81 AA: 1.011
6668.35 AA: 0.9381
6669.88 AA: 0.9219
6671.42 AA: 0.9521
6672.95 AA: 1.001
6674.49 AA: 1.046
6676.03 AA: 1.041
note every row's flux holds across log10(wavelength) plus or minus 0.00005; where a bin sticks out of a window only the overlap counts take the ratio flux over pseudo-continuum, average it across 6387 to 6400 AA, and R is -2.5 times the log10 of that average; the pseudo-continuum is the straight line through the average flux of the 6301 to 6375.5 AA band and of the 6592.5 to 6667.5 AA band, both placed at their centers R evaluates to 0.01 mag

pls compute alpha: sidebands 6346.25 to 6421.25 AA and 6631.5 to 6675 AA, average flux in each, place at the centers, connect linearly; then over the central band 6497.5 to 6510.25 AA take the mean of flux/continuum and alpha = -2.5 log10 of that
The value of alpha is 0.03 mag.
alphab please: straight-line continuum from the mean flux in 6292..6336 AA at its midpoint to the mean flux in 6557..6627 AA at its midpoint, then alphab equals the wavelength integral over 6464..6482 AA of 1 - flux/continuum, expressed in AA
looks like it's 0.8 AA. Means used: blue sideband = 0.957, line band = 0.9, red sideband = 0.935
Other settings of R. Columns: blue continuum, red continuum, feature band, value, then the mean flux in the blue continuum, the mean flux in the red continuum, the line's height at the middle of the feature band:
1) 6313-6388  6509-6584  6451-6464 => 0.03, 0.956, 0.958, 0.957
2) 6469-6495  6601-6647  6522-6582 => -0.04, 0.919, 0.919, 0.919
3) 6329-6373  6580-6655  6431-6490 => 0.01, 0.948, 0.924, 0.938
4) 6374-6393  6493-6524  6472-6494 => 0.04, 0.926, 0.952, 0.947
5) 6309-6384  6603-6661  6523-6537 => 0.05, 0.957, 0.928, 0.938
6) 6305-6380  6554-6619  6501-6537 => 0.02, 0.96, 0.939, 0.945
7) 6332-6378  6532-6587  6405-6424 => 0.00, 0.952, 0.96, 0.955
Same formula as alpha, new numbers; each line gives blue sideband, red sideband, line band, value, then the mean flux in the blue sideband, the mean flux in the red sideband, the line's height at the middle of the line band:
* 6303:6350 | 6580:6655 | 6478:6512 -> 0.01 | 0.957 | 0.924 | 0.938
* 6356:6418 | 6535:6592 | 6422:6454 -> 0.00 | 0.953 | 0.961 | 0.955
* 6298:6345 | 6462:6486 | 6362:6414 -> -0.02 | 0.962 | 0.899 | 0.935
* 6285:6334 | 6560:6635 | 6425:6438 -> -0.06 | 0.952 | 0.934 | 0.945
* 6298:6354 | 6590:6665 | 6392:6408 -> -0.05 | 0.961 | 0.935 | 0.955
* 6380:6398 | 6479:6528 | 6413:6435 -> -0.04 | 0.915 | 0.938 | 0.922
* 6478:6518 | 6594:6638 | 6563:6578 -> -0.07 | 0.936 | 0.922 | 0.928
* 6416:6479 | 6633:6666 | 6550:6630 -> 0.01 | 0.937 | 0.957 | 0.951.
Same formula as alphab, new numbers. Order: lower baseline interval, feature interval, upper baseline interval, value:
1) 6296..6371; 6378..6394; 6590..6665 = 0.83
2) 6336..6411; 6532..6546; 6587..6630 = -0.02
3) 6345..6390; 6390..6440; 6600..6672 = -1.60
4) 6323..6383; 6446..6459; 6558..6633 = 0.34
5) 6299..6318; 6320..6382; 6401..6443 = -0.49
